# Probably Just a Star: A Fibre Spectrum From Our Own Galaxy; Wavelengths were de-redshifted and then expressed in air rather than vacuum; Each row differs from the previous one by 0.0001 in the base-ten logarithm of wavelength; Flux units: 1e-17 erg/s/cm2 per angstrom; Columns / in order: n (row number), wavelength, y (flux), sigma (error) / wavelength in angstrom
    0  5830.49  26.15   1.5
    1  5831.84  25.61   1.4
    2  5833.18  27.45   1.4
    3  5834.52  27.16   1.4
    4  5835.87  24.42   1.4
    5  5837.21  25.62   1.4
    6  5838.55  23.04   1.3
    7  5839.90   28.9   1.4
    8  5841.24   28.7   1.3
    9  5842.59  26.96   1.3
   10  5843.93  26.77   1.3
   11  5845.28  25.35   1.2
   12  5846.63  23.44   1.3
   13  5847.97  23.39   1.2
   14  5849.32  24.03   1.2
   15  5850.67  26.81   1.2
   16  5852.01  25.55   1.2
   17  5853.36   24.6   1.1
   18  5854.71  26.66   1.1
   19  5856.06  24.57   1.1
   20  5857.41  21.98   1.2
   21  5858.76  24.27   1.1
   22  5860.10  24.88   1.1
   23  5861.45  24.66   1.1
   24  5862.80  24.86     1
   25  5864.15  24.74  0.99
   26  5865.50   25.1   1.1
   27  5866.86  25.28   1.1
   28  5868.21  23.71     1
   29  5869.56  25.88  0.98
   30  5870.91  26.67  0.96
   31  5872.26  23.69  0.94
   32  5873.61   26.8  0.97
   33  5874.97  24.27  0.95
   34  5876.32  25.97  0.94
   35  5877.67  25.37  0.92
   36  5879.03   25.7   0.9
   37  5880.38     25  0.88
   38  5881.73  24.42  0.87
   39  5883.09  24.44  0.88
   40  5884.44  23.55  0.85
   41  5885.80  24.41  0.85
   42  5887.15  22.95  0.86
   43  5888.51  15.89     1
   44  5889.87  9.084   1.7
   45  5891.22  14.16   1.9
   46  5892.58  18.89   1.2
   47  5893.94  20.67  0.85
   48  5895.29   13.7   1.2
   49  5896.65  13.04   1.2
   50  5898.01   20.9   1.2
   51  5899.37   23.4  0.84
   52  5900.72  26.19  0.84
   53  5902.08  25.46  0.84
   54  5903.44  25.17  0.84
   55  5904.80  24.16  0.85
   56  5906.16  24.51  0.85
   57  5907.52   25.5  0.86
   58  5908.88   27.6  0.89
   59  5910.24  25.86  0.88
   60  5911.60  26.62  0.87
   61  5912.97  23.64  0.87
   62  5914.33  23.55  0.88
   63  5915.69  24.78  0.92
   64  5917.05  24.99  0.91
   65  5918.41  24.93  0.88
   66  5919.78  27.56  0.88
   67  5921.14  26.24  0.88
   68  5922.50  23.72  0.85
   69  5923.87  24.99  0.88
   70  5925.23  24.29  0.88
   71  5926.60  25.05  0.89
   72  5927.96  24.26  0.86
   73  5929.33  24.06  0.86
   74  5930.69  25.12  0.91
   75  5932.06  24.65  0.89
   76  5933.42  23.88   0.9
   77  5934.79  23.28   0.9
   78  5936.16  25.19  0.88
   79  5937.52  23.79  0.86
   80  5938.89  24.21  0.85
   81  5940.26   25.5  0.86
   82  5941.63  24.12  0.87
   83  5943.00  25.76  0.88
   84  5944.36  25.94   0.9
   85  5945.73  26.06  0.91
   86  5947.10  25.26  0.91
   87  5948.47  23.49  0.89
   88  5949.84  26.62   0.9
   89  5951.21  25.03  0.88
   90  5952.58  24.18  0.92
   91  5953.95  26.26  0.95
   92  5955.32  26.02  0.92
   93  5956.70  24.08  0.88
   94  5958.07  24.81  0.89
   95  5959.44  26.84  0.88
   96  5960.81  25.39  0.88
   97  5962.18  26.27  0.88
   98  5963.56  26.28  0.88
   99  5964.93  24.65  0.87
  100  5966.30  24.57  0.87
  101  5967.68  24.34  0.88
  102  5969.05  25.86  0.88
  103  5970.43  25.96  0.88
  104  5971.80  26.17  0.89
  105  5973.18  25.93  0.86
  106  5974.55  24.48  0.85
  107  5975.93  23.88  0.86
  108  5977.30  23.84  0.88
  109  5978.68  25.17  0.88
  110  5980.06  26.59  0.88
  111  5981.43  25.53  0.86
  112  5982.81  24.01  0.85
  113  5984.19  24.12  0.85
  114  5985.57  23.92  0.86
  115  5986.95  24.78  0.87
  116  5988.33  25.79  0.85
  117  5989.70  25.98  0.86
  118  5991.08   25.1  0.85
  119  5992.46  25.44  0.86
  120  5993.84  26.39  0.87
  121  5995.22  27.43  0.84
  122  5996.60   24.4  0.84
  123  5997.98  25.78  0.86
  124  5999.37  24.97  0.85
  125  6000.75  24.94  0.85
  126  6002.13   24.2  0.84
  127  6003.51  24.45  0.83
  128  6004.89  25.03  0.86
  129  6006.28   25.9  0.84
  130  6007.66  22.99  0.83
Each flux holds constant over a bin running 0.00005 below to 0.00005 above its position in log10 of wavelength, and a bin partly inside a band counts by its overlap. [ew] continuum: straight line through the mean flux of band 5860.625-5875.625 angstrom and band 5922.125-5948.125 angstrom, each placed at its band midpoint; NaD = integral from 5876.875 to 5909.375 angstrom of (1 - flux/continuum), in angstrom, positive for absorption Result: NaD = 4.0 angstrom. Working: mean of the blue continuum 25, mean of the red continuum 24.7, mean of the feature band 21.8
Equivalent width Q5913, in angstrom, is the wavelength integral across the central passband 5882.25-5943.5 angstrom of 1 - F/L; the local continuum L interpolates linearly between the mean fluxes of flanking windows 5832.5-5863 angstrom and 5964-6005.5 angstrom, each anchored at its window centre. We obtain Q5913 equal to 5.0 angstrom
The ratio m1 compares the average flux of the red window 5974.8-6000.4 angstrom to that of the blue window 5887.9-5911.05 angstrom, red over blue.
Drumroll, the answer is 1.20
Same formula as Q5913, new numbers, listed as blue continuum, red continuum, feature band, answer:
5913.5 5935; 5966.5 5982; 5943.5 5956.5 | -0.2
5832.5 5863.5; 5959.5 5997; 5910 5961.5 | 0.7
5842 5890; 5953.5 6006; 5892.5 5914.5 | 1.5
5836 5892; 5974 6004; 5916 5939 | -0.1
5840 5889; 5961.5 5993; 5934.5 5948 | 0.1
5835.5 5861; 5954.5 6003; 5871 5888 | 0.4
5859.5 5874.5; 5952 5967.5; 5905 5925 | 0.0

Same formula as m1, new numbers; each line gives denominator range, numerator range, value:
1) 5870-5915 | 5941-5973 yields 1.11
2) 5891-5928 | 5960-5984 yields 1.08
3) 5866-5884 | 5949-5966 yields 1.01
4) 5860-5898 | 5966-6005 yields 1.13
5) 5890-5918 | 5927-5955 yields 1.11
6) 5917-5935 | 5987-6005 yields 1.02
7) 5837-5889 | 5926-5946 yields 0.99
